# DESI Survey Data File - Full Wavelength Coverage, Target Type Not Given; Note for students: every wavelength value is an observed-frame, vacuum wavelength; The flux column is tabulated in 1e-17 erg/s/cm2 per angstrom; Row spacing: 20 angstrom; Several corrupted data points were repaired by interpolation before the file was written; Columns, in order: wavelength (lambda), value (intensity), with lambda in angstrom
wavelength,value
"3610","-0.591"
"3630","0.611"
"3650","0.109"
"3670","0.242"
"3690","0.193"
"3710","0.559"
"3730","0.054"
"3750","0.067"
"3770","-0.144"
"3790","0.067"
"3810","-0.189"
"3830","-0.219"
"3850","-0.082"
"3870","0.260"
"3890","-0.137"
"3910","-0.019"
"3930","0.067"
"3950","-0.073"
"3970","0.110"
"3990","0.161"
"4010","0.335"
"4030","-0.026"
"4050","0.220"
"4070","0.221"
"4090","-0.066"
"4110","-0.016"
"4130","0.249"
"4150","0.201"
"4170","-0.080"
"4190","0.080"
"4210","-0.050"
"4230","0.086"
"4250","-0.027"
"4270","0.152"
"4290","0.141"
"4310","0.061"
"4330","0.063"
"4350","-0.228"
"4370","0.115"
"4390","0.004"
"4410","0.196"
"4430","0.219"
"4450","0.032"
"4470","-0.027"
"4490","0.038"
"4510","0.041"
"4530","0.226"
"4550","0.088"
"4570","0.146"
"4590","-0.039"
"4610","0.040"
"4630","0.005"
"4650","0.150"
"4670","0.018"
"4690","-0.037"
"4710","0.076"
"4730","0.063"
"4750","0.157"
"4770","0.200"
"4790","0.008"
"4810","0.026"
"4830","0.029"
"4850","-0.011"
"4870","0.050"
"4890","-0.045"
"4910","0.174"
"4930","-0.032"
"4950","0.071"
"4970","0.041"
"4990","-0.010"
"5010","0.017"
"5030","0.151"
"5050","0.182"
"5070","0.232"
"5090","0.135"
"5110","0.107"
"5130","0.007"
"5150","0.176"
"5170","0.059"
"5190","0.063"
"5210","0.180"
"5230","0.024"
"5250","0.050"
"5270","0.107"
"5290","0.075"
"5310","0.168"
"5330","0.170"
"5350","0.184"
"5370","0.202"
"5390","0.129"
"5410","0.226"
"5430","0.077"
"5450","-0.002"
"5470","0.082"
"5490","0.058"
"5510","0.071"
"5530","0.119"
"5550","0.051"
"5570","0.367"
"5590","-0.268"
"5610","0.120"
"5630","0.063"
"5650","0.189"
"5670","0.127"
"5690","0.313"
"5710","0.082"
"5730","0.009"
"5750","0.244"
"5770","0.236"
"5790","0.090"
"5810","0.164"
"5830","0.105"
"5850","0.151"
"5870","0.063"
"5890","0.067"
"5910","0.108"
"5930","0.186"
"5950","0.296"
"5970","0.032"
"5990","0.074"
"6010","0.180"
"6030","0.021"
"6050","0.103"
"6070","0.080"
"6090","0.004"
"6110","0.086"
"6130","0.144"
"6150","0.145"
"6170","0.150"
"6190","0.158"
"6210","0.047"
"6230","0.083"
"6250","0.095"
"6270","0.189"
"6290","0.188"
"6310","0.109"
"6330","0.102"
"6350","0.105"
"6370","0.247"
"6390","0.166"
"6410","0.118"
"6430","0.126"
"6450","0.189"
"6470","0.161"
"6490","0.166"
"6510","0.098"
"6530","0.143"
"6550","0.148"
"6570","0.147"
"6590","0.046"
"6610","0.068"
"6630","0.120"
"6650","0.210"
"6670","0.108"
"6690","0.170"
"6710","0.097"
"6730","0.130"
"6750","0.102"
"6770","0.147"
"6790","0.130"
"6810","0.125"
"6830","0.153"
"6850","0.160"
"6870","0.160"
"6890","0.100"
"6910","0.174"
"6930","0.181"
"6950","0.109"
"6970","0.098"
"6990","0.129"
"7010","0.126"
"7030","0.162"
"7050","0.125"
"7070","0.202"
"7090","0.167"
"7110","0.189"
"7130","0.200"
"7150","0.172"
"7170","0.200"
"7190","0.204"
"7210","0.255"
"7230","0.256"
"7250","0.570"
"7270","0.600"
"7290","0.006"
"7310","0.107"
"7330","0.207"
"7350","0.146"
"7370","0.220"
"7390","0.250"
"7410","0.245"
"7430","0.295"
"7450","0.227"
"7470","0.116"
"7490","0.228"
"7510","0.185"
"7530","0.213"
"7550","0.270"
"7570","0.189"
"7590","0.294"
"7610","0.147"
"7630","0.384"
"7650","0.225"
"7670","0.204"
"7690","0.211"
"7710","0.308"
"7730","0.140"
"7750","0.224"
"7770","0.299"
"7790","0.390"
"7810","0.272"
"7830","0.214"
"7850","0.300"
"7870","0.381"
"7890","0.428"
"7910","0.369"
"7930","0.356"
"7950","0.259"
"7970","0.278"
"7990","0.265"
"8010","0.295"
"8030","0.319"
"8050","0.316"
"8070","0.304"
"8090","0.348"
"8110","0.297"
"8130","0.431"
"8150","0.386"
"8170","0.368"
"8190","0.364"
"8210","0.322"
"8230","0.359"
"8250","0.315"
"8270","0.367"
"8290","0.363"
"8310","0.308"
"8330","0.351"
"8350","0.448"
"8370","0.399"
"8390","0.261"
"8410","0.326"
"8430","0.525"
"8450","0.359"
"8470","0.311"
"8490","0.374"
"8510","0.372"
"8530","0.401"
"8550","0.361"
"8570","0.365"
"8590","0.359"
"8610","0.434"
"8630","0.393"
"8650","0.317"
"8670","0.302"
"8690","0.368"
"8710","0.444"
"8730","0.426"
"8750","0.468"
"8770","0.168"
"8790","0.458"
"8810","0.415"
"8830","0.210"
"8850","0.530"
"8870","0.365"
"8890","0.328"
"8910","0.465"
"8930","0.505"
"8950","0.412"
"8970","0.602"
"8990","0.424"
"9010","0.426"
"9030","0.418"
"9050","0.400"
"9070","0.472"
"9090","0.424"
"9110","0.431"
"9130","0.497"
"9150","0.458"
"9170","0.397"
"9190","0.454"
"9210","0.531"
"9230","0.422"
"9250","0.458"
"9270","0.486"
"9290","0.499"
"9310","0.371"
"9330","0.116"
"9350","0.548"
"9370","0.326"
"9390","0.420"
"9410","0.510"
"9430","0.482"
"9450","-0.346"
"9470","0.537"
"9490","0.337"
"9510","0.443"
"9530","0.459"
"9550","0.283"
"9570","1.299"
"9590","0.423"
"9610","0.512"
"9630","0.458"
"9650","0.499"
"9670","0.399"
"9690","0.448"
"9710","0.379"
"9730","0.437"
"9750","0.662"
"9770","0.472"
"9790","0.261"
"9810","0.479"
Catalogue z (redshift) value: 0.947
